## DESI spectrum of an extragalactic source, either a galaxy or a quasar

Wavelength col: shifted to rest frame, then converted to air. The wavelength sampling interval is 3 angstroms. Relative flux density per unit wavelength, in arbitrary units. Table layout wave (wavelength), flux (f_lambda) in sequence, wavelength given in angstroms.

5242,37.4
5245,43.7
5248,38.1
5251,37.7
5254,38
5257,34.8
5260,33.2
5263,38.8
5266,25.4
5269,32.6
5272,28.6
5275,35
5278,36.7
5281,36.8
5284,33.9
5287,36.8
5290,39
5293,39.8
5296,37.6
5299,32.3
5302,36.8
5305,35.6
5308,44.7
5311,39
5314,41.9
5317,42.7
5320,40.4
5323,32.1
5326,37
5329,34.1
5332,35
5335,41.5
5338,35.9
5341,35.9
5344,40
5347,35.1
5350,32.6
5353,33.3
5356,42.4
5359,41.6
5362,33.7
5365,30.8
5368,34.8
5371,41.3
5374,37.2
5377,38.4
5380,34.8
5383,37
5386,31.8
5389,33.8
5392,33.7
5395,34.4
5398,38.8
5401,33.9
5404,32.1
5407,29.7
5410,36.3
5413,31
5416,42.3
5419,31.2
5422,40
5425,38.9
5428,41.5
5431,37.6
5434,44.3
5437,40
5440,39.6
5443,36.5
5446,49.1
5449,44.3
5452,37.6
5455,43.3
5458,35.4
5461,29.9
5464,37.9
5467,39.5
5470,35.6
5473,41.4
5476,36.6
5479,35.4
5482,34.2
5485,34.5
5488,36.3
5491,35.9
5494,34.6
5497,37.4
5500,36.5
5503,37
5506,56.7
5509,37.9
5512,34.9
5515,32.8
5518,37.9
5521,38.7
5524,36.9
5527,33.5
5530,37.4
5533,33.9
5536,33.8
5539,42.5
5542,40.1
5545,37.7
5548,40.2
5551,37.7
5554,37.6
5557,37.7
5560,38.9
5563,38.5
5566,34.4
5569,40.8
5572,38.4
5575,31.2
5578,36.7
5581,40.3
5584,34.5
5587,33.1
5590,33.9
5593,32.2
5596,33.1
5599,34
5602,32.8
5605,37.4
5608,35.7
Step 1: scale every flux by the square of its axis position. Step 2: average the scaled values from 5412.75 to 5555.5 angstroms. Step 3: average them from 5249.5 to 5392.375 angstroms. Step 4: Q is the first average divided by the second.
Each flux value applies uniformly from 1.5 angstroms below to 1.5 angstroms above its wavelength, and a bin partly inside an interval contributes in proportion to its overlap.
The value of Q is 1.11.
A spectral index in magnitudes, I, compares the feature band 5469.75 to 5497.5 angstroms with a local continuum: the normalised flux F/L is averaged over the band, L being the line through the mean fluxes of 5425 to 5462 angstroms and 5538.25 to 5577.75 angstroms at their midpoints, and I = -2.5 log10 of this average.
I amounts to 0.09 mag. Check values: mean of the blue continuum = 40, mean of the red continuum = 38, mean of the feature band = 36.2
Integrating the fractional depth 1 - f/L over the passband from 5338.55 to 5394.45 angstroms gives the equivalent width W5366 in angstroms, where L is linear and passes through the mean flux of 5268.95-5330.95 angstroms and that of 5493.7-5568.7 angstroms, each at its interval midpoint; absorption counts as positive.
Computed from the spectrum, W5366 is 1.8 angstroms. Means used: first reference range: 36.9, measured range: 36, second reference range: 37.9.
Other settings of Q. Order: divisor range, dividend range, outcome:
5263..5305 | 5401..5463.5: 1.15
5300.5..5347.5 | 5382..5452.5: 1.02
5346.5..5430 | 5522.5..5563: 1.11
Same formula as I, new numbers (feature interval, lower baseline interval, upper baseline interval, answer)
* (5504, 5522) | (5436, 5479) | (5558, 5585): -0.05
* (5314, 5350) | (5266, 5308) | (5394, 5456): -0.03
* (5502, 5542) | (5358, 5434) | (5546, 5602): -0.06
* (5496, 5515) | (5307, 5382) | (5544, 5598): -0.08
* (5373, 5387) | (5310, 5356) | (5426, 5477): 0.06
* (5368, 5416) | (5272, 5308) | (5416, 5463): 0.10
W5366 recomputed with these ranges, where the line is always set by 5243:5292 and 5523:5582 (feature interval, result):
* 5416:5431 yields -0.70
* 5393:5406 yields 0.67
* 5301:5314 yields -1.29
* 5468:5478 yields -0.25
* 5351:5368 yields 0.04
